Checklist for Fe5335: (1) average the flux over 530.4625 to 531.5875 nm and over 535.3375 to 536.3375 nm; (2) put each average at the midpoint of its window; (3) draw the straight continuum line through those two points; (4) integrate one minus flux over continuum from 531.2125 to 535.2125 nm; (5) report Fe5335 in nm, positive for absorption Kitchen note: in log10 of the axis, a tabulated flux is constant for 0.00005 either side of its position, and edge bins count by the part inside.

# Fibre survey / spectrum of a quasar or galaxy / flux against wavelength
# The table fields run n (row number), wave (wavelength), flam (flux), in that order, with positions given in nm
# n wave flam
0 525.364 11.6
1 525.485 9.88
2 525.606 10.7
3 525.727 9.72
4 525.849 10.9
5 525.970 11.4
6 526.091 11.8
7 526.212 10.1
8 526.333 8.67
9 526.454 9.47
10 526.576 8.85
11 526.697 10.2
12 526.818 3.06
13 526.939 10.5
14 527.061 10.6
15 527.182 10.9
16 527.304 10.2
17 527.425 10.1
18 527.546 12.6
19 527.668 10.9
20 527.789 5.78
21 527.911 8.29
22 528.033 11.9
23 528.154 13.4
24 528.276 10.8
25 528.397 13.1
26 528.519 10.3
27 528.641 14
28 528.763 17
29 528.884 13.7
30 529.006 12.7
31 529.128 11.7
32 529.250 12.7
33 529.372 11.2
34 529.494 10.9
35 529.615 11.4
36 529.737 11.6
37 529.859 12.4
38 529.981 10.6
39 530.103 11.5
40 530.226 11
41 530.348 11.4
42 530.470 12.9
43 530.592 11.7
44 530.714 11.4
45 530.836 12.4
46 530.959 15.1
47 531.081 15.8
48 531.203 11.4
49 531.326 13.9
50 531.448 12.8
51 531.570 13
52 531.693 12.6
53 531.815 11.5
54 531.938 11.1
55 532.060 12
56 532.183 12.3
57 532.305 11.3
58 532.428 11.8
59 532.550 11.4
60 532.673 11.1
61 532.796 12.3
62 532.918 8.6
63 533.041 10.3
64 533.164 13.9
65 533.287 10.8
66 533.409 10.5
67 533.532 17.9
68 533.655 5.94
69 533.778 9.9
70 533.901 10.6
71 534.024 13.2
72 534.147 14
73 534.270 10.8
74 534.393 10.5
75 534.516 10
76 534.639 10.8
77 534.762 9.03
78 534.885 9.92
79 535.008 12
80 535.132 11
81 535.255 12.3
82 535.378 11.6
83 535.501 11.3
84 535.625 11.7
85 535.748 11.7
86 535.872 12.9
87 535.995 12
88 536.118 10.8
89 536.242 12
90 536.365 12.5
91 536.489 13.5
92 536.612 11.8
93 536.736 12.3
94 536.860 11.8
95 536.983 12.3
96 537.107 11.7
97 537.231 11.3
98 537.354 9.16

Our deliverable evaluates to 0.33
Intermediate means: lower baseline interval 13.1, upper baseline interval 11.8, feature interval 11.5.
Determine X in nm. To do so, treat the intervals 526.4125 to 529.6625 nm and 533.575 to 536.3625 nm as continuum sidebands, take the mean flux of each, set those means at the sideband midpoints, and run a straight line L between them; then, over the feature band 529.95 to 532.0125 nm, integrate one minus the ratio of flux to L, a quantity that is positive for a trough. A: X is -0.25 nm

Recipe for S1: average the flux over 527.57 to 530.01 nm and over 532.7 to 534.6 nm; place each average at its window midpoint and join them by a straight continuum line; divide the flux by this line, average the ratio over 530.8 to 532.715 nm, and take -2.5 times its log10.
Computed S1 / -0.092 mag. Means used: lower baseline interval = 11.7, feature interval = 12.5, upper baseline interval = 11.3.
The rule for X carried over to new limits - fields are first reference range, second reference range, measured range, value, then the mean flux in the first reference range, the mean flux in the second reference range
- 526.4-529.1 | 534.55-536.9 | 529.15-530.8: -0.082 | 10.8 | 11.6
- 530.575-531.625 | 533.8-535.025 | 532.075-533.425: 0.081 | 13.1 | 11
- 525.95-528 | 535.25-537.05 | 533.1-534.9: 0.036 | 9.61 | 12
